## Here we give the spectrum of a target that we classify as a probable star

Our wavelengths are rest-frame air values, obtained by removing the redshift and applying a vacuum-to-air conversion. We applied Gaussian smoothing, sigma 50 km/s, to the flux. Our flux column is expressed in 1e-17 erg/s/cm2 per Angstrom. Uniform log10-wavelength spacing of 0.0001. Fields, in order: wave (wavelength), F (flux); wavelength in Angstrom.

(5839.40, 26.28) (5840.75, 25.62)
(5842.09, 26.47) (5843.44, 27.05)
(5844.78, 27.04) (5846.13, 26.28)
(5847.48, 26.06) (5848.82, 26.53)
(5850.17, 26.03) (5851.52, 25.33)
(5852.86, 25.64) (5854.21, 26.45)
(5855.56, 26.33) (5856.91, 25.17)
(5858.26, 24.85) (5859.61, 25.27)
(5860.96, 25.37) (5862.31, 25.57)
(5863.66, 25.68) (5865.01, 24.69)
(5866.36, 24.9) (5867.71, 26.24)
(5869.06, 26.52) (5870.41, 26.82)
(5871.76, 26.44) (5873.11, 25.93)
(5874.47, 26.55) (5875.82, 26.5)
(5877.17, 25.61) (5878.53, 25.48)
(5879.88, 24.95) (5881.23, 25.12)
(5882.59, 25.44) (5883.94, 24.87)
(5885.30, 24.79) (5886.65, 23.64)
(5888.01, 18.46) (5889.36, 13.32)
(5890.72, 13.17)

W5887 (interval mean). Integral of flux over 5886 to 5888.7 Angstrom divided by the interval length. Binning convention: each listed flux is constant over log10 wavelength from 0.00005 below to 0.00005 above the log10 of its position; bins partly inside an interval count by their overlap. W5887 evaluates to 21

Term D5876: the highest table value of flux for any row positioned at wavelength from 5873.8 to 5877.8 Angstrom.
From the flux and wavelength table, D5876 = 26.55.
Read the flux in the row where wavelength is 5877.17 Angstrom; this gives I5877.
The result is 25.61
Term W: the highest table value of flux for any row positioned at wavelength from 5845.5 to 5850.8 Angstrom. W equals 26.53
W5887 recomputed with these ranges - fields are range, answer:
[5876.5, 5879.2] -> 25.5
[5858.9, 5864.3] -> 25.5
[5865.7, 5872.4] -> 26.2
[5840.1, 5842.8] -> 26.1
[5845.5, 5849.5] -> 26.3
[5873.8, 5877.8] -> 26.3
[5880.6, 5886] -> 25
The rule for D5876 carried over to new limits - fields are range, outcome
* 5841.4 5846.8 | 27.05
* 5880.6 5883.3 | 25.44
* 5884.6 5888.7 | 24.79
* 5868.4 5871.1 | 26.82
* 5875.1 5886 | 26.5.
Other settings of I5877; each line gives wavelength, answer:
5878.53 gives 25.48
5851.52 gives 25.33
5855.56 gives 26.33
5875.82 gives 26.5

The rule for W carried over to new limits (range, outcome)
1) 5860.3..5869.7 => 26.52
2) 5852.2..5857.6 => 26.45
